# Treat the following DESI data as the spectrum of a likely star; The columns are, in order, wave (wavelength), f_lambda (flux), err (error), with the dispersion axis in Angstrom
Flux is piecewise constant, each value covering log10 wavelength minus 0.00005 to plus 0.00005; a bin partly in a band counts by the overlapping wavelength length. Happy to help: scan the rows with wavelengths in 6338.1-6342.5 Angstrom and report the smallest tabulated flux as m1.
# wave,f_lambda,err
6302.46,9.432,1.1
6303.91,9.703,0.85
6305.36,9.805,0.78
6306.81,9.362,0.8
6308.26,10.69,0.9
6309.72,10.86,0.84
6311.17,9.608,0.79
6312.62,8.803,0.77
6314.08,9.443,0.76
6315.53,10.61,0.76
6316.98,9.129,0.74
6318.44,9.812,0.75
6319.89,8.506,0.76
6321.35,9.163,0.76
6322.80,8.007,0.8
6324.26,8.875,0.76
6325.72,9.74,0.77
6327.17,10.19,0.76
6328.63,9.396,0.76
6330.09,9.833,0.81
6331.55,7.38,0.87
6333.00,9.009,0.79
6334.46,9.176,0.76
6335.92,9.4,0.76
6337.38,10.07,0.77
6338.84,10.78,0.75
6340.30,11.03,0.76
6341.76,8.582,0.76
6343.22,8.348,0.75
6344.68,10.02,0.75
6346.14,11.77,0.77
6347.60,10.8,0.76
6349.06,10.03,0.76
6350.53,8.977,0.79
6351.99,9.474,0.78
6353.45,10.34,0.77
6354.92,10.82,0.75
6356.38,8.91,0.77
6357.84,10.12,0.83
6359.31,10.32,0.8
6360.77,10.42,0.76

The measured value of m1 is 8.582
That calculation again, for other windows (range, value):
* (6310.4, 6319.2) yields 8.803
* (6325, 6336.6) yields 7.38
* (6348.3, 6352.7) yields 8.977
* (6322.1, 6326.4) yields 8.007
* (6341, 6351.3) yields 8.348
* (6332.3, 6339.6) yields 9.009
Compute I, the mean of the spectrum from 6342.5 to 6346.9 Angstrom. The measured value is 10.1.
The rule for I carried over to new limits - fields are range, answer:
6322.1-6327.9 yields 9.21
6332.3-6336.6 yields 9.19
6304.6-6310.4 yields 10.2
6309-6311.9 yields 10.3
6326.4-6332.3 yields 9.21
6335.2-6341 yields 10.3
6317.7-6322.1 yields 9.15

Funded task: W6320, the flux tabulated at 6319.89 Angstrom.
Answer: 8.506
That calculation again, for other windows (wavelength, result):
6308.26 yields 10.69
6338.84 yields 10.78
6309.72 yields 10.86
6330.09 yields 9.833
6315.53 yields 10.61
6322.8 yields 8.007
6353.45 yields 10.34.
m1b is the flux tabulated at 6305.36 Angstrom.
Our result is 9.805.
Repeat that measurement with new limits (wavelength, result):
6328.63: 9.396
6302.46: 9.432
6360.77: 10.42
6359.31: 10.32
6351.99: 9.474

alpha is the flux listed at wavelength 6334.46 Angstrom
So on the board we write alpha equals 9.176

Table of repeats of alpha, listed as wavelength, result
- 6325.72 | 9.74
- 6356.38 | 8.91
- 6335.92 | 9.4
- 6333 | 9.009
